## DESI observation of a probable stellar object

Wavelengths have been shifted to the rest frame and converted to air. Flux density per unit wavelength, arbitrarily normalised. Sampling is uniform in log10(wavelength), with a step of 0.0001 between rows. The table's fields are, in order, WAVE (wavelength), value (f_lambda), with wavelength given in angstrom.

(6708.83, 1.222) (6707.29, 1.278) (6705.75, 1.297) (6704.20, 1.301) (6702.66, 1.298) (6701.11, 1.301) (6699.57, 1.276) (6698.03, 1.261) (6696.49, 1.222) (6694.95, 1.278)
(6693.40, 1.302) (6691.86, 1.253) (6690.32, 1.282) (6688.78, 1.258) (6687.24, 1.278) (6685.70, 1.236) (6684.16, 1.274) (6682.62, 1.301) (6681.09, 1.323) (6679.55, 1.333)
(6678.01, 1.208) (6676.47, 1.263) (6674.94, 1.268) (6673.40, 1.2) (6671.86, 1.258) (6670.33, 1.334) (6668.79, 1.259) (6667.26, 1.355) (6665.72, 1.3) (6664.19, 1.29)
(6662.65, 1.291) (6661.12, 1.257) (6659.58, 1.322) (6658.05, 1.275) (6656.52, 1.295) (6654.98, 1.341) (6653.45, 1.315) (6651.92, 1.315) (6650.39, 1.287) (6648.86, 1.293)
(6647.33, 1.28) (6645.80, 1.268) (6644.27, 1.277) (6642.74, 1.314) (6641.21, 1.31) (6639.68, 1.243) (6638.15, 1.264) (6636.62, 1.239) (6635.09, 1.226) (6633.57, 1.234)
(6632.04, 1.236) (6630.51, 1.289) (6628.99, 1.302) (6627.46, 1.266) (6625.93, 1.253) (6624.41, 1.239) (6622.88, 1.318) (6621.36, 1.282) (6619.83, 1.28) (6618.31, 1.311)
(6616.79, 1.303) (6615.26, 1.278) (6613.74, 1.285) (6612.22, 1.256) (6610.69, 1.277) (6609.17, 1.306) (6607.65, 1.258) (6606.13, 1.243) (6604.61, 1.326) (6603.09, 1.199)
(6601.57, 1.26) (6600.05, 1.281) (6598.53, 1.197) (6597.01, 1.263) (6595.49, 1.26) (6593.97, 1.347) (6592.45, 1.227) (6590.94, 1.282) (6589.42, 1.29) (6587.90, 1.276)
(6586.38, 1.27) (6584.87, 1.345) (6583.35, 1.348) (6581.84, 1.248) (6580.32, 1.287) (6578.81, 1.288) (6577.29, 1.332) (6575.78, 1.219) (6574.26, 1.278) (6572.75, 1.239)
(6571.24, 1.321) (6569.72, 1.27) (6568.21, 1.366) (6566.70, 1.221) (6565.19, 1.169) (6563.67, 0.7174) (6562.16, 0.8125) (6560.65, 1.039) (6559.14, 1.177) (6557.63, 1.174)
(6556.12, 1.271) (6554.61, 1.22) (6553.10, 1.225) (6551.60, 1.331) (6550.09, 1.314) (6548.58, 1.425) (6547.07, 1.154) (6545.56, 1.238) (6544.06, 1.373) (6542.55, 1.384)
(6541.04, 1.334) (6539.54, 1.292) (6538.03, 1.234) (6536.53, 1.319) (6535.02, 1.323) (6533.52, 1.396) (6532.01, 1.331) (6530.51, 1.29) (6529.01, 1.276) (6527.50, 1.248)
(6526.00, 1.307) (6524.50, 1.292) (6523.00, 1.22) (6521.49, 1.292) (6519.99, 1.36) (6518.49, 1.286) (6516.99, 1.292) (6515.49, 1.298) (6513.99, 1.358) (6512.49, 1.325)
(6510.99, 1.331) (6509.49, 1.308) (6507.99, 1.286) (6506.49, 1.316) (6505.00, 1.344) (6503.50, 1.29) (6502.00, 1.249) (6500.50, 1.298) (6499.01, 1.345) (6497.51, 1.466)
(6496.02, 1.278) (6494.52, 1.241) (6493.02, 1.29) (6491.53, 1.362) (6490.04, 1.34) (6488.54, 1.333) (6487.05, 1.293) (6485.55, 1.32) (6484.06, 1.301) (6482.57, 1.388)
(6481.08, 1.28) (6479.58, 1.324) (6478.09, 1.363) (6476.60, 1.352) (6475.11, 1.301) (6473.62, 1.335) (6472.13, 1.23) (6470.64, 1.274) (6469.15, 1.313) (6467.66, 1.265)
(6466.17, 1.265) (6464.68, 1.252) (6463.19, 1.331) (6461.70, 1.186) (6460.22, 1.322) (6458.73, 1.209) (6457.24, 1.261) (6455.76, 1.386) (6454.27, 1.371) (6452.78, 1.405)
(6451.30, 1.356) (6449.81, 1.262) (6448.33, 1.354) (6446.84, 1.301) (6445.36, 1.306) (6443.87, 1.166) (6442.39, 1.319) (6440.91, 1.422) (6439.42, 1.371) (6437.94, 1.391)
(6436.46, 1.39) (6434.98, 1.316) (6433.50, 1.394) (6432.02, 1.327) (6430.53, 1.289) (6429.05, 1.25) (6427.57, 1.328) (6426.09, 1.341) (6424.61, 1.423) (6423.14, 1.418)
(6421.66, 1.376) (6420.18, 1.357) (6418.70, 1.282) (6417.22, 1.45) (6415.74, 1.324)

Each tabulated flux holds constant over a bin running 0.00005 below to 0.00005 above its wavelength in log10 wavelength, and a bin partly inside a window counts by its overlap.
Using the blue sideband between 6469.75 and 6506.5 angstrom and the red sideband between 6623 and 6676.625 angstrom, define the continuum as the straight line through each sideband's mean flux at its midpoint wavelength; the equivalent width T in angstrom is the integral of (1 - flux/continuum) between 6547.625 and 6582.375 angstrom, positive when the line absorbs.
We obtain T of 2.3 angstrom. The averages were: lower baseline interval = 1.32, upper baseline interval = 1.28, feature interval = 1.21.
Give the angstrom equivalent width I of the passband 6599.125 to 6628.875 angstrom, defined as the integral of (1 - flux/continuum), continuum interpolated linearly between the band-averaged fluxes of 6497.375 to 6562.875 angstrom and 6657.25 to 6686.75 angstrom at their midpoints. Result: 0.2 angstrom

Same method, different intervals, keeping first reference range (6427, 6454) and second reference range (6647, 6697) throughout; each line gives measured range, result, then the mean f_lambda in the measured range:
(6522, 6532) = 0.3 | 1.28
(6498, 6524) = 0.2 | 1.31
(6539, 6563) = 1.4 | 1.23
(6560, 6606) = 2.4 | 1.23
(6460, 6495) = 0.5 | 1.3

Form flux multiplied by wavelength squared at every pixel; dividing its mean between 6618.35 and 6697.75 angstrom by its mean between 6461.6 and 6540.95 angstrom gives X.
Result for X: 1.03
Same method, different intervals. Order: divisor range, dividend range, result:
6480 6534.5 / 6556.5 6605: 0.96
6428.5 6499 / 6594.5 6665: 1.02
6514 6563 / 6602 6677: 1.04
